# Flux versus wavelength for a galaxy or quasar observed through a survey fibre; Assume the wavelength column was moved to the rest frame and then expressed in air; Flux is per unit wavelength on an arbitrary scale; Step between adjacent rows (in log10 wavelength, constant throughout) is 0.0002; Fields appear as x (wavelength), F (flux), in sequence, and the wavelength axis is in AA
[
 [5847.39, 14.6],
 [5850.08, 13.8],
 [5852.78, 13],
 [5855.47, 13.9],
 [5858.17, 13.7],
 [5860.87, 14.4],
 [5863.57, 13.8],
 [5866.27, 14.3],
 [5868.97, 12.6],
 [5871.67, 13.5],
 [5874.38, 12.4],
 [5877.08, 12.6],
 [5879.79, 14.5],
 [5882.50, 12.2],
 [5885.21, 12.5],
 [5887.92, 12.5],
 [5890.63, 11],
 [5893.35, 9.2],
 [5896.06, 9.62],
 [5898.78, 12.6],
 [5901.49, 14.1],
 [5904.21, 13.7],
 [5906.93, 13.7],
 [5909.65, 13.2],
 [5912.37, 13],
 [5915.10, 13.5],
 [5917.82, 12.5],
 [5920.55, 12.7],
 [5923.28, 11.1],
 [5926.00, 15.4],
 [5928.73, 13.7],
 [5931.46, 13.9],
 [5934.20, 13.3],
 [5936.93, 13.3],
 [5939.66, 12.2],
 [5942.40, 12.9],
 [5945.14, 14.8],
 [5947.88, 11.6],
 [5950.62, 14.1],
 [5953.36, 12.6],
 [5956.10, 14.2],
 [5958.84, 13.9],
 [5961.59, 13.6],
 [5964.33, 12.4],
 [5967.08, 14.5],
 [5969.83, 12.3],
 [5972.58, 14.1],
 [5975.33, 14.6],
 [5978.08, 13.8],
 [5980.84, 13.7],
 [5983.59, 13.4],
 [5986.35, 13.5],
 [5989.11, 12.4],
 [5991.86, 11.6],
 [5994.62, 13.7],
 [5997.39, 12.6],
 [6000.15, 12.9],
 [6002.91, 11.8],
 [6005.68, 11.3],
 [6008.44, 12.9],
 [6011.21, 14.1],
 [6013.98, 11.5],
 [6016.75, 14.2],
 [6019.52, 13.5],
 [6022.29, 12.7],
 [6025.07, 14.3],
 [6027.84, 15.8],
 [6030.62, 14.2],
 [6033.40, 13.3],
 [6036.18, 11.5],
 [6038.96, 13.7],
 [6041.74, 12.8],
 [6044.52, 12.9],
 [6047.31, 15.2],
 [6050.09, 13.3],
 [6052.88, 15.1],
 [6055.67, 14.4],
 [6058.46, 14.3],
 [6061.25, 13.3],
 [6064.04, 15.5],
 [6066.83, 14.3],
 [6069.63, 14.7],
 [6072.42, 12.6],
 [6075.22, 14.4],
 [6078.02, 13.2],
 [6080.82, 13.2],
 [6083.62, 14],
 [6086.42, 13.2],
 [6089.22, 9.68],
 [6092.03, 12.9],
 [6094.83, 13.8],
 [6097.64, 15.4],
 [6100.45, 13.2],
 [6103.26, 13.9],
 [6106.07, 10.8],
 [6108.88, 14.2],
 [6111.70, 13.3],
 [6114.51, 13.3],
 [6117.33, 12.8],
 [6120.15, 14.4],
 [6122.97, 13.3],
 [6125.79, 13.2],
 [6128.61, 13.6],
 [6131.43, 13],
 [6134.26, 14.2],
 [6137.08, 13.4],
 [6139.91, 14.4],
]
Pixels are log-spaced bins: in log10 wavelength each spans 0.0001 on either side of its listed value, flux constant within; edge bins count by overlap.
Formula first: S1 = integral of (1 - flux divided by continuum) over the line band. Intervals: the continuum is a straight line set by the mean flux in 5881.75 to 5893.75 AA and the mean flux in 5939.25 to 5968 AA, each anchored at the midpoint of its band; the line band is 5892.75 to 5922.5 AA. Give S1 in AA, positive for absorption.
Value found -1.1 AA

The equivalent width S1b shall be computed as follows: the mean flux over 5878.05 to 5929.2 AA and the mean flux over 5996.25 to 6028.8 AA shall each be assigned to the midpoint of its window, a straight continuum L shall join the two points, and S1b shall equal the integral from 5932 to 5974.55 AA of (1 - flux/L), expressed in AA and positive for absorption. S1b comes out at -1.6 AA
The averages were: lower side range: 12.7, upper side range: 13.1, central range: 13.3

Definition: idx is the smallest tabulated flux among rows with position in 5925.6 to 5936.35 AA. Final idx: 13.3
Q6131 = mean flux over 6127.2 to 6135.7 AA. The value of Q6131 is 13.6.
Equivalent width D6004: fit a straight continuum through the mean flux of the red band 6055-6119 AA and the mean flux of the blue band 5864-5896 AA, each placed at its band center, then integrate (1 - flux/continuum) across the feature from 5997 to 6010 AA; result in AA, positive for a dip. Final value 0.7 AA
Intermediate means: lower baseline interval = 12.4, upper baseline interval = 13.5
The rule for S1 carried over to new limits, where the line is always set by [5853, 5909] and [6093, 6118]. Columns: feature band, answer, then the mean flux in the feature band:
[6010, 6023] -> -0.02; 13.2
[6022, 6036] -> -0.76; 13.9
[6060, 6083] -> -0.99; 13.9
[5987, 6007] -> 1.17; 12.4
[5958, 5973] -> -0.40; 13.4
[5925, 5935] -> -0.84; 14.1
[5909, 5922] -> -0.02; 12.9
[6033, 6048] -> 0.13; 13.1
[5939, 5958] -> -0.34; 13.3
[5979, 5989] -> -0.22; 13.4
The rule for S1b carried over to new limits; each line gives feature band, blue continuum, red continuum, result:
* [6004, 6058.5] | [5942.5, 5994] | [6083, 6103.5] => -0.95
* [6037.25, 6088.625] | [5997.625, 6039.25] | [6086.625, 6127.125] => -2.57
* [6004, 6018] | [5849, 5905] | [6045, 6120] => 0.61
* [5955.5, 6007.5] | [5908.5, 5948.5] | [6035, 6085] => 1.04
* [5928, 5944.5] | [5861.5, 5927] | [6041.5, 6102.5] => -0.35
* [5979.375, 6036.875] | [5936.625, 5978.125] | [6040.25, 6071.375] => 2.86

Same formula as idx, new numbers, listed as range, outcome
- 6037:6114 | 9.68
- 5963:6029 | 11.3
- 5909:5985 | 11.1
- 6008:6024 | 11.5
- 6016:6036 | 12.7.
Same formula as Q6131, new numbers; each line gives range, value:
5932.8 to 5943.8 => 12.9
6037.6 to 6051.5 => 13.6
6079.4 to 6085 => 13.6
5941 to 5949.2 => 13.1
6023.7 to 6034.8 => 14.4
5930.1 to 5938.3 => 13.5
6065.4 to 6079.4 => 13.8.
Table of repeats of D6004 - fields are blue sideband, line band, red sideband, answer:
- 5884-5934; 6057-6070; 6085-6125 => -1.3 AA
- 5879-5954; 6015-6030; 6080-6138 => -1.1 AA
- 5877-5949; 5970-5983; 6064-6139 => -0.8 AA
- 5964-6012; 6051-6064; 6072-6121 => -1.2 AA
